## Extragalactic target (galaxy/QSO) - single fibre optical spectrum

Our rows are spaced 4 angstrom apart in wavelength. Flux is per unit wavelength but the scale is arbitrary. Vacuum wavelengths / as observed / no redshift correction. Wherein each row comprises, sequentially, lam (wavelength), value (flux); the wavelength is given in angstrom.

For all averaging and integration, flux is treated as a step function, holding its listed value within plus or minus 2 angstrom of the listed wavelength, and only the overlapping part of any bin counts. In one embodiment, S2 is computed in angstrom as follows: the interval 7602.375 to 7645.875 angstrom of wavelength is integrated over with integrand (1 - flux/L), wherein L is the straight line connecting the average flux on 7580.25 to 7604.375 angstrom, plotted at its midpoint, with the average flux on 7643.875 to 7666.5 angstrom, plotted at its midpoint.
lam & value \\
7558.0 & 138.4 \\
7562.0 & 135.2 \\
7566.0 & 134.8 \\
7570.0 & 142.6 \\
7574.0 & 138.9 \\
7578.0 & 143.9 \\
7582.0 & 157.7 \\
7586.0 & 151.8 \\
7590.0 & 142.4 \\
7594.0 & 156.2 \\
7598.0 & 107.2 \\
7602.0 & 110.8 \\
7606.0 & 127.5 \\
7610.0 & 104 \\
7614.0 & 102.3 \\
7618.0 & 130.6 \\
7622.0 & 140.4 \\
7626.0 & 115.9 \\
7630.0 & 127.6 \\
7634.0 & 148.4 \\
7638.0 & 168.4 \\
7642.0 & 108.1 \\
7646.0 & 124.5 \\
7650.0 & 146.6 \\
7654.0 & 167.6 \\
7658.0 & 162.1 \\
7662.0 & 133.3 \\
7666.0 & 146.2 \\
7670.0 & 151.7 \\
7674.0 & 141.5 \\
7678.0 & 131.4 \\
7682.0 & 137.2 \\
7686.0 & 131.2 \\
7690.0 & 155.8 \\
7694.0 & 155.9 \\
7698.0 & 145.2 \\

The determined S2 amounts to 4.7 angstrom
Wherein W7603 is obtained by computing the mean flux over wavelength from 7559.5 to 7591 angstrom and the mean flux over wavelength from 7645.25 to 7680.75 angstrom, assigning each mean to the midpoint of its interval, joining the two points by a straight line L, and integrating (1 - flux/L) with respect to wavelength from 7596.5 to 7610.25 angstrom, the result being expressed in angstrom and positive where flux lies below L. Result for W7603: 2.91 angstrom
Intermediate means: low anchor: 143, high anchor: 146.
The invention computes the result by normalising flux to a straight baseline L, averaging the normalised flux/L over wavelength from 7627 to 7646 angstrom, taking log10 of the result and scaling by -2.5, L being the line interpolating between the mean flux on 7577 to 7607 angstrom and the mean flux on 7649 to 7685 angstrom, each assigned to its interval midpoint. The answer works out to 0.05 mag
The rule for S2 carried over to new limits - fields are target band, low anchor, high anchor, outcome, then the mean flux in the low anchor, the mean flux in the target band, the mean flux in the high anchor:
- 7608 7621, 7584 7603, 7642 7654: 2.0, 135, 114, 136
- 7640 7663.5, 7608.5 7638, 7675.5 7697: -1.1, 128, 141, 142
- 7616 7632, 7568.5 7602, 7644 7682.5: 1.6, 141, 129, 144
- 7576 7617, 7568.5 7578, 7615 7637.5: 2.3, 141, 130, 134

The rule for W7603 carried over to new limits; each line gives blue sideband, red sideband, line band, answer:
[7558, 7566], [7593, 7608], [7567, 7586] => -2.1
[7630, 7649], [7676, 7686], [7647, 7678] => -2.9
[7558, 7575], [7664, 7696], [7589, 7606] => 1.4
